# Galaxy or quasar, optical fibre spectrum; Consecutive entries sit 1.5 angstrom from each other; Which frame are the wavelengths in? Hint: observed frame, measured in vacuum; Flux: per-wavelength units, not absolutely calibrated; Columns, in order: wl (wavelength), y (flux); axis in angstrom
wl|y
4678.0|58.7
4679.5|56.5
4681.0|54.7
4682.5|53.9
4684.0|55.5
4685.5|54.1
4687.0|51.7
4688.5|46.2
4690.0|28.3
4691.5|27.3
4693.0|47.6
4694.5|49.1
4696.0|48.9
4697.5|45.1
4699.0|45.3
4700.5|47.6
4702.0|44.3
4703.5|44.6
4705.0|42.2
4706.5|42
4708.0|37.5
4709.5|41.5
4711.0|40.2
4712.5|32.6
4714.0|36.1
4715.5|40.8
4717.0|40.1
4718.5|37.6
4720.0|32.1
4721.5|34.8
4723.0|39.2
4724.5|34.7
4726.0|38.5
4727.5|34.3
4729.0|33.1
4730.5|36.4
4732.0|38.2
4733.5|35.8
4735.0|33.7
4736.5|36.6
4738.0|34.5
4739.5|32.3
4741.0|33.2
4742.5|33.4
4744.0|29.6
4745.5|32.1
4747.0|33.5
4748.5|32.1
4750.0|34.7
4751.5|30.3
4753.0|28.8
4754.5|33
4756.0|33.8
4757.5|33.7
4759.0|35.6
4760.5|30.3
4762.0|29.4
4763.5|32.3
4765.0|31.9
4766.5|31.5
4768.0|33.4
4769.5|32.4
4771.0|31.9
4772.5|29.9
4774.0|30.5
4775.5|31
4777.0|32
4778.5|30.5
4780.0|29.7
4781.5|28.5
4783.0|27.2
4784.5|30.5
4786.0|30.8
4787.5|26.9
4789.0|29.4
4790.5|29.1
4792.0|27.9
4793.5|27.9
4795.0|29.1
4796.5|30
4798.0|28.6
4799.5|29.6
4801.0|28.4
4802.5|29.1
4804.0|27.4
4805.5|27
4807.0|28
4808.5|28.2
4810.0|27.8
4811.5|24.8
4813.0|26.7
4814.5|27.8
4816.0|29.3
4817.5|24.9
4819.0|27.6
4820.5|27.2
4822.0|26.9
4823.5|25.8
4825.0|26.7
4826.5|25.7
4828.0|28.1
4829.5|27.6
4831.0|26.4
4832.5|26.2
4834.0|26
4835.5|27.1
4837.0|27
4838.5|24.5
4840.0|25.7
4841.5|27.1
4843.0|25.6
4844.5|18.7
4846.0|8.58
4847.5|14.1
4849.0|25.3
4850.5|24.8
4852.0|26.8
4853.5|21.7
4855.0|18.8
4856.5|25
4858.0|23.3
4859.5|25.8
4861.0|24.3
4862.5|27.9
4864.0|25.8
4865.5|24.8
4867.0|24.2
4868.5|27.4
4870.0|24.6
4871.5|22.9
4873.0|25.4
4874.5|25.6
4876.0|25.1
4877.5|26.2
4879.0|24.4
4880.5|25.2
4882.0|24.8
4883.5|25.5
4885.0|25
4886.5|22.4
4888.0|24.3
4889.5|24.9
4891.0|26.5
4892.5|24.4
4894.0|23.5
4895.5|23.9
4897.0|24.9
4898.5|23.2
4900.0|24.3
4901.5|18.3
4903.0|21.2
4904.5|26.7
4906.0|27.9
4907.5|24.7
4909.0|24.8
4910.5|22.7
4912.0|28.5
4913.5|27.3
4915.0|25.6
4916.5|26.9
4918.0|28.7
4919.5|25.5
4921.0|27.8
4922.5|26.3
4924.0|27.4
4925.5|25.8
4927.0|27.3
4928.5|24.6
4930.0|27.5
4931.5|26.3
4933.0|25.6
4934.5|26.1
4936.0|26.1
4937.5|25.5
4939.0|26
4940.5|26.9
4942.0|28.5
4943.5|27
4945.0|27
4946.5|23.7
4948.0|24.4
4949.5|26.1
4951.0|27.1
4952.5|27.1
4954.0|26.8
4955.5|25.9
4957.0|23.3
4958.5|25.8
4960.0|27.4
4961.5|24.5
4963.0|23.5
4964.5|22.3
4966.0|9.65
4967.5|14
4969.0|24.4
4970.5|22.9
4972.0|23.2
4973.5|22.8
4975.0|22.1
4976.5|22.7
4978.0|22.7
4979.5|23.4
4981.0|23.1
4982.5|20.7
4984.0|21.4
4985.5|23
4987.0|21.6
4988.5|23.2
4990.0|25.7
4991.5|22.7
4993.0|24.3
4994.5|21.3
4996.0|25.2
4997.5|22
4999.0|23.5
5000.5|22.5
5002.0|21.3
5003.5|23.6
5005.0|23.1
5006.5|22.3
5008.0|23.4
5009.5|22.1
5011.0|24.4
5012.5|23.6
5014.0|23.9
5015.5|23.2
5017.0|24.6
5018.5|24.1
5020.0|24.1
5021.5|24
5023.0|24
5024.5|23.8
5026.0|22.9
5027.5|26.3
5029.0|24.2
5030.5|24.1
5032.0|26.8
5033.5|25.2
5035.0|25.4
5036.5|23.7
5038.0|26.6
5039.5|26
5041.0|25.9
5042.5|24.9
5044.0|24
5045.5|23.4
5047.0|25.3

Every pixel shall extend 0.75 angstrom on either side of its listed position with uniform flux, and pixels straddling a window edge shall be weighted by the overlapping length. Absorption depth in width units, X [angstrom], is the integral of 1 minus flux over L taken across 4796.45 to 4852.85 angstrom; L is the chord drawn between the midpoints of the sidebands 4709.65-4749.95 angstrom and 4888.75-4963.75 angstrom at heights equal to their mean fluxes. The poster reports 8.8 angstrom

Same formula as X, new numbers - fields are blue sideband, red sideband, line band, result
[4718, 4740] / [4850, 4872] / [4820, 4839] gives 0.4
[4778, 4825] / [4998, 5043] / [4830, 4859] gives 4.2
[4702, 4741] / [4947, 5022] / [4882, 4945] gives 3.2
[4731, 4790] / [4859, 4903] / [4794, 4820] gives 1.1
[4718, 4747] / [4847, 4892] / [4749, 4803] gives 1.5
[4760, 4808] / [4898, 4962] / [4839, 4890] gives 6.8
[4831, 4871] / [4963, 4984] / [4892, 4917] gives -2.1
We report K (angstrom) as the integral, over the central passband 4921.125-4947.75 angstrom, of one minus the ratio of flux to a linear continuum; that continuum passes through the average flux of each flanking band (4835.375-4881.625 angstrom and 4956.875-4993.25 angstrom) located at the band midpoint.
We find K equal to -4.0 angstrom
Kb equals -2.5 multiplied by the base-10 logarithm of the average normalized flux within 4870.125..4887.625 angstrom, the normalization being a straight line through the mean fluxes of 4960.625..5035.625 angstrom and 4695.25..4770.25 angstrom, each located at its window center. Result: 0.17 mag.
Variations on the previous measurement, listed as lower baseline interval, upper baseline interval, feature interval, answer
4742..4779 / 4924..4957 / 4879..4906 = 0.149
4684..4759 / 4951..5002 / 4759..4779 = 0.120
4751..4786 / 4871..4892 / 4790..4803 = 0.030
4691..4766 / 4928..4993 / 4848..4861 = 0.246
